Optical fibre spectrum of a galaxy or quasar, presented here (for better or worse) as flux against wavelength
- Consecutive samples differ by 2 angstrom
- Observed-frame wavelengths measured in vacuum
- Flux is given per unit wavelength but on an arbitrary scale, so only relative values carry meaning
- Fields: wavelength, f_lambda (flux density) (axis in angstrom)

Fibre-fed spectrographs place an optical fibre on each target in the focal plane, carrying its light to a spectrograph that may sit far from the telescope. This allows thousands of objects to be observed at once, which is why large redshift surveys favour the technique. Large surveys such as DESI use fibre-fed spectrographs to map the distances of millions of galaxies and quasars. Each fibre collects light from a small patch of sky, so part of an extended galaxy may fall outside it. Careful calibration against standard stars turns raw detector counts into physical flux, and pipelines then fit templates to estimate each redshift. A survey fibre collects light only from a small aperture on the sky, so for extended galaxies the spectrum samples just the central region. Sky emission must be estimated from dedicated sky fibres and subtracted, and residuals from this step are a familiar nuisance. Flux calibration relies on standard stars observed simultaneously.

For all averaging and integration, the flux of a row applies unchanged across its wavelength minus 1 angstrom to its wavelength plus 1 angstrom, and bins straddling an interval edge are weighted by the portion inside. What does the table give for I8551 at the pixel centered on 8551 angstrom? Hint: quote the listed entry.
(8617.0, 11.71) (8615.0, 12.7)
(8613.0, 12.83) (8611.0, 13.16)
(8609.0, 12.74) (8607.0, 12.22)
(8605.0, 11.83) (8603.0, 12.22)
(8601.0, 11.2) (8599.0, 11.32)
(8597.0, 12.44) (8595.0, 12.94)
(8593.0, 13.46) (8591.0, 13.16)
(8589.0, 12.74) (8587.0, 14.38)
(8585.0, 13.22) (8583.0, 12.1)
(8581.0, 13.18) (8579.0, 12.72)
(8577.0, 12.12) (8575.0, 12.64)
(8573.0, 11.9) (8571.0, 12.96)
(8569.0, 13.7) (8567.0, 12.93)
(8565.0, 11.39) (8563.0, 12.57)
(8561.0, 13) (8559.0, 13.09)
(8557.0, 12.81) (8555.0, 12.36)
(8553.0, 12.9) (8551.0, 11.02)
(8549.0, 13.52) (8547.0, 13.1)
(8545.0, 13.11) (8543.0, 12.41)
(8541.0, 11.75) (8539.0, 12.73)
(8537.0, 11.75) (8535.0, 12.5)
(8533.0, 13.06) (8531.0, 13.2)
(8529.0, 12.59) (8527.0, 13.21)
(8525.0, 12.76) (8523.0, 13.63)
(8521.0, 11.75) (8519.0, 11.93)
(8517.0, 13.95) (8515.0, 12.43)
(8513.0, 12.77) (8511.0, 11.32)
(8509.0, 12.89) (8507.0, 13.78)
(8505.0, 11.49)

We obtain 11.02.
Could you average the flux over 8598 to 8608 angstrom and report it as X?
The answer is 11.8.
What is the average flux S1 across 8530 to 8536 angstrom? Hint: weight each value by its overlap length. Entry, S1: 12.9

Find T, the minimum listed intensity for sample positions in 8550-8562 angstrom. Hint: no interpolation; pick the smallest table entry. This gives 11.02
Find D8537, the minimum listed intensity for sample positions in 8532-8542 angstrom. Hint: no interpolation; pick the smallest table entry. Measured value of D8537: 11.75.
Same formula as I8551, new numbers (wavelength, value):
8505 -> 11.49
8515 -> 12.43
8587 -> 14.38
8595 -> 12.94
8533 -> 13.06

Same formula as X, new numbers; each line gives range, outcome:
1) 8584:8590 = 13.4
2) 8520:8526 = 12.7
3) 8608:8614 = 12.9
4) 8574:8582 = 12.7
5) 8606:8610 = 12.5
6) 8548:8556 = 12.4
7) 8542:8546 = 12.8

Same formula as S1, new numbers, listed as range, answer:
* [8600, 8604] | 11.7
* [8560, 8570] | 12.7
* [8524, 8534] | 13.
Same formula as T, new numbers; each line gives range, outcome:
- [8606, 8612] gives 12.22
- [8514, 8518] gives 12.43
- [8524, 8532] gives 12.59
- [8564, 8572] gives 11.39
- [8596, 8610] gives 11.2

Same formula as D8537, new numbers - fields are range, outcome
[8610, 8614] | 12.83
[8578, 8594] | 12.1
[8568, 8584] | 11.9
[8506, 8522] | 11.32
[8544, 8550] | 13.1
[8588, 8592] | 12.74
